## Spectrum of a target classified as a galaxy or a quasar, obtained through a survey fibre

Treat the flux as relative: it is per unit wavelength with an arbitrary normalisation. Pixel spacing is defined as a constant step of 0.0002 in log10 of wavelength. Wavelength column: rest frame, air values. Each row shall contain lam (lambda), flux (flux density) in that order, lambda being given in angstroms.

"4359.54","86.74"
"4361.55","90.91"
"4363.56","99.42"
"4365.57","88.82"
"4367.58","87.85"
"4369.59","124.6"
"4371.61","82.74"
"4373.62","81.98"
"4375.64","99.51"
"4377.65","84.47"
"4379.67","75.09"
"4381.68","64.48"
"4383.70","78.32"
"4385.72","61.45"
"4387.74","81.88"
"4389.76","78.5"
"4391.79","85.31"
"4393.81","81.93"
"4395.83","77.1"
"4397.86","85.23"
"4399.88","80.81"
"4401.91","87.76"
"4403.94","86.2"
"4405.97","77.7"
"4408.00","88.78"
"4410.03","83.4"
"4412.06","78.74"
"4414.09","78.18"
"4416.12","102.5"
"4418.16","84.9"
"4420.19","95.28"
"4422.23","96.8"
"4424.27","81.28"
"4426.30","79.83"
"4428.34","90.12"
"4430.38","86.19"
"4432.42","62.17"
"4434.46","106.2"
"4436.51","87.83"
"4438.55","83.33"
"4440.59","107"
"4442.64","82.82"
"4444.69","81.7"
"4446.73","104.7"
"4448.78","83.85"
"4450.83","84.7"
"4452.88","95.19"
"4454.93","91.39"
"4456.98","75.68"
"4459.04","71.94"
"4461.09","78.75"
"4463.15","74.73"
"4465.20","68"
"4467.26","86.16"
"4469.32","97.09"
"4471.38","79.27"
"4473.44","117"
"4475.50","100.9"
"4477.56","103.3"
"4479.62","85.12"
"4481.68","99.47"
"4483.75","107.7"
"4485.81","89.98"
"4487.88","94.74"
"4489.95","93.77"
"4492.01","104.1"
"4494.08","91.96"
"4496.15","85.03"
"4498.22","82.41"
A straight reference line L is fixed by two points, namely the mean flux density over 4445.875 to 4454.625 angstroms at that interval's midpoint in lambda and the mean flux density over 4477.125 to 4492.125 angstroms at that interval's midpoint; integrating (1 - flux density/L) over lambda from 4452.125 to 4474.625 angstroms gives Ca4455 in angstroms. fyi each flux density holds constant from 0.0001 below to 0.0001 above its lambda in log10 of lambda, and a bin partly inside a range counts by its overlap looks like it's 2.1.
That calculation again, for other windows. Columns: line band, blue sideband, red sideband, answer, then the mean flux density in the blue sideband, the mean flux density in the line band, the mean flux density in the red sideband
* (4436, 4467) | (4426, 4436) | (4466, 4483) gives 1.84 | 85.4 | 84.8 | 95.8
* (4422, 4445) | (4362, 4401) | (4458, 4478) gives -0.24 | 84.3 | 86.9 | 87.2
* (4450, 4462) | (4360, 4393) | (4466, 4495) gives 1.37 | 85.3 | 83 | 96.3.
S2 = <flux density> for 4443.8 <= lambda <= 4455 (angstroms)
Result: 90.3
